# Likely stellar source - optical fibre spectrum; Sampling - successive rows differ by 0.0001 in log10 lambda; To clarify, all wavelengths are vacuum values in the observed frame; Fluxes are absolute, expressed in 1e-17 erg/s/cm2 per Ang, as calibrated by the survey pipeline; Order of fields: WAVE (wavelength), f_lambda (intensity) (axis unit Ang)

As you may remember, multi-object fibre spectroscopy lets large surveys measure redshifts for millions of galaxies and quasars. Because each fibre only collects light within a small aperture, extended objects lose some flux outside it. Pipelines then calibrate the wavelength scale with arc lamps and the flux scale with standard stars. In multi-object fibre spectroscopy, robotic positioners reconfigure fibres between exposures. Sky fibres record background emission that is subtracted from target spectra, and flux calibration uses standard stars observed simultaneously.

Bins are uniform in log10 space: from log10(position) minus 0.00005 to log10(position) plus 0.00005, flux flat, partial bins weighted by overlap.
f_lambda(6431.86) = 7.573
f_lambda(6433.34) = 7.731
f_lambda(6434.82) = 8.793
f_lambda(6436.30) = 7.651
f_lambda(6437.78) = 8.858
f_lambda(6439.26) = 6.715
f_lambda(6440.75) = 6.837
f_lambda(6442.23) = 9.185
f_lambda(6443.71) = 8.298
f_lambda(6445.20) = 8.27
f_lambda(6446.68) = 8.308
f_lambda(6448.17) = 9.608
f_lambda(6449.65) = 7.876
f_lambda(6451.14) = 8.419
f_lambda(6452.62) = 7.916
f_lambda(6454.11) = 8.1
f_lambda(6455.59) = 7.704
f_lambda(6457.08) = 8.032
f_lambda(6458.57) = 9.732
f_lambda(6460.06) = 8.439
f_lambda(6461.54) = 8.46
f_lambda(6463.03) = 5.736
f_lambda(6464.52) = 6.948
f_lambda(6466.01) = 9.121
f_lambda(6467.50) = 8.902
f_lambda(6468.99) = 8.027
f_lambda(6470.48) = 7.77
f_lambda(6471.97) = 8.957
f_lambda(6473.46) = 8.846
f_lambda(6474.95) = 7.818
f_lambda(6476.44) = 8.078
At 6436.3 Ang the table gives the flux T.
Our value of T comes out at 7.651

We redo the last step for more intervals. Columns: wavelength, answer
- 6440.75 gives 6.837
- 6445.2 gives 8.27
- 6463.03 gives 5.736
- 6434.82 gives 8.793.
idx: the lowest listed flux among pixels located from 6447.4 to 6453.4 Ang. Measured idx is 7.876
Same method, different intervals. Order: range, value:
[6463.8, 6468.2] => 6.948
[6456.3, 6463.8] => 5.736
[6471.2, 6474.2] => 8.846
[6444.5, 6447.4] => 8.27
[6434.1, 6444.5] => 6.715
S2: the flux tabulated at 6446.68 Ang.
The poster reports 8.308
